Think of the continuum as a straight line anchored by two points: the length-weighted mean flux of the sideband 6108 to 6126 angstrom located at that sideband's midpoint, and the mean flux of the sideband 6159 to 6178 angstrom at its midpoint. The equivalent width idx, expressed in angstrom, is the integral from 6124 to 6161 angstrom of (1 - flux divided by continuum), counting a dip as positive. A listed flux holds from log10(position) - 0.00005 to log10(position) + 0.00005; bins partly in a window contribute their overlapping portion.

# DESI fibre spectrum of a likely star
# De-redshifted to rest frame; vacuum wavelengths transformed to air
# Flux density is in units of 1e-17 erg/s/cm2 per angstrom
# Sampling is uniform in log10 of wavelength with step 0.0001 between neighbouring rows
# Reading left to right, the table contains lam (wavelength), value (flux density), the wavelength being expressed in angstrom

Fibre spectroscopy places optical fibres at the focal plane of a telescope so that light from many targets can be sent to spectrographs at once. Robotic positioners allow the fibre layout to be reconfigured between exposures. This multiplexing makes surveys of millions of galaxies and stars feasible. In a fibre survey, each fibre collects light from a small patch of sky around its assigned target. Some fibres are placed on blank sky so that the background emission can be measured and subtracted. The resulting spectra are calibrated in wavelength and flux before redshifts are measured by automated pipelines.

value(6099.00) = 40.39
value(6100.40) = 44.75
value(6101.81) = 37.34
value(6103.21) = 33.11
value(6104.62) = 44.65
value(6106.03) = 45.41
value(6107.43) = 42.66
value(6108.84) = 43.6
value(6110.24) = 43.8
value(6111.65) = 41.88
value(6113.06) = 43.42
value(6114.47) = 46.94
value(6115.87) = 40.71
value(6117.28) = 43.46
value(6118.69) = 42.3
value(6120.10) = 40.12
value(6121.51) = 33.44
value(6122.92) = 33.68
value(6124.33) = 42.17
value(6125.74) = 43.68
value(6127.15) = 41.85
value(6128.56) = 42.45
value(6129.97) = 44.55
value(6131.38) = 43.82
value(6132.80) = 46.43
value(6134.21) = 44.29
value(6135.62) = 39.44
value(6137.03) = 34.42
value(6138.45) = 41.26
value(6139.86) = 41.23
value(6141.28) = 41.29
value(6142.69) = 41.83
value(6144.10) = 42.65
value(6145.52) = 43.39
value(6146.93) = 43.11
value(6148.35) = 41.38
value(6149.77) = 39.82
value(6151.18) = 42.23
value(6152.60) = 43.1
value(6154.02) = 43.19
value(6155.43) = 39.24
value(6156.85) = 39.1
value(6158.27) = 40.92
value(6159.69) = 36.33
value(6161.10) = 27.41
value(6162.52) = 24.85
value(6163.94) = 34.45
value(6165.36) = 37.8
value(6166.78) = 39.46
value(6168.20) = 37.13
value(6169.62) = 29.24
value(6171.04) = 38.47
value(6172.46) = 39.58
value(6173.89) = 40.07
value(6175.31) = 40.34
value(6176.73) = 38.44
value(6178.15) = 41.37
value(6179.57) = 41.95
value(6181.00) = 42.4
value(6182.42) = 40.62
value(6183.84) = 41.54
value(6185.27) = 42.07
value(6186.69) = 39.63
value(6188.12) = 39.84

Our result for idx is -2.6 angstrom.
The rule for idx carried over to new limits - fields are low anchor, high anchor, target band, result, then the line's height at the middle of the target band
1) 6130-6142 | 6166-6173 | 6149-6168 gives 0.4 angstrom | 38.4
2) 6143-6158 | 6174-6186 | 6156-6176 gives 2.5 angstrom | 41.4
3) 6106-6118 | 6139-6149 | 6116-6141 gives 1.0 angstrom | 42.8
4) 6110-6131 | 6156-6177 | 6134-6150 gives -0.8 angstrom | 39.1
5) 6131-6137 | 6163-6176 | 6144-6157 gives -0.6 angstrom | 40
